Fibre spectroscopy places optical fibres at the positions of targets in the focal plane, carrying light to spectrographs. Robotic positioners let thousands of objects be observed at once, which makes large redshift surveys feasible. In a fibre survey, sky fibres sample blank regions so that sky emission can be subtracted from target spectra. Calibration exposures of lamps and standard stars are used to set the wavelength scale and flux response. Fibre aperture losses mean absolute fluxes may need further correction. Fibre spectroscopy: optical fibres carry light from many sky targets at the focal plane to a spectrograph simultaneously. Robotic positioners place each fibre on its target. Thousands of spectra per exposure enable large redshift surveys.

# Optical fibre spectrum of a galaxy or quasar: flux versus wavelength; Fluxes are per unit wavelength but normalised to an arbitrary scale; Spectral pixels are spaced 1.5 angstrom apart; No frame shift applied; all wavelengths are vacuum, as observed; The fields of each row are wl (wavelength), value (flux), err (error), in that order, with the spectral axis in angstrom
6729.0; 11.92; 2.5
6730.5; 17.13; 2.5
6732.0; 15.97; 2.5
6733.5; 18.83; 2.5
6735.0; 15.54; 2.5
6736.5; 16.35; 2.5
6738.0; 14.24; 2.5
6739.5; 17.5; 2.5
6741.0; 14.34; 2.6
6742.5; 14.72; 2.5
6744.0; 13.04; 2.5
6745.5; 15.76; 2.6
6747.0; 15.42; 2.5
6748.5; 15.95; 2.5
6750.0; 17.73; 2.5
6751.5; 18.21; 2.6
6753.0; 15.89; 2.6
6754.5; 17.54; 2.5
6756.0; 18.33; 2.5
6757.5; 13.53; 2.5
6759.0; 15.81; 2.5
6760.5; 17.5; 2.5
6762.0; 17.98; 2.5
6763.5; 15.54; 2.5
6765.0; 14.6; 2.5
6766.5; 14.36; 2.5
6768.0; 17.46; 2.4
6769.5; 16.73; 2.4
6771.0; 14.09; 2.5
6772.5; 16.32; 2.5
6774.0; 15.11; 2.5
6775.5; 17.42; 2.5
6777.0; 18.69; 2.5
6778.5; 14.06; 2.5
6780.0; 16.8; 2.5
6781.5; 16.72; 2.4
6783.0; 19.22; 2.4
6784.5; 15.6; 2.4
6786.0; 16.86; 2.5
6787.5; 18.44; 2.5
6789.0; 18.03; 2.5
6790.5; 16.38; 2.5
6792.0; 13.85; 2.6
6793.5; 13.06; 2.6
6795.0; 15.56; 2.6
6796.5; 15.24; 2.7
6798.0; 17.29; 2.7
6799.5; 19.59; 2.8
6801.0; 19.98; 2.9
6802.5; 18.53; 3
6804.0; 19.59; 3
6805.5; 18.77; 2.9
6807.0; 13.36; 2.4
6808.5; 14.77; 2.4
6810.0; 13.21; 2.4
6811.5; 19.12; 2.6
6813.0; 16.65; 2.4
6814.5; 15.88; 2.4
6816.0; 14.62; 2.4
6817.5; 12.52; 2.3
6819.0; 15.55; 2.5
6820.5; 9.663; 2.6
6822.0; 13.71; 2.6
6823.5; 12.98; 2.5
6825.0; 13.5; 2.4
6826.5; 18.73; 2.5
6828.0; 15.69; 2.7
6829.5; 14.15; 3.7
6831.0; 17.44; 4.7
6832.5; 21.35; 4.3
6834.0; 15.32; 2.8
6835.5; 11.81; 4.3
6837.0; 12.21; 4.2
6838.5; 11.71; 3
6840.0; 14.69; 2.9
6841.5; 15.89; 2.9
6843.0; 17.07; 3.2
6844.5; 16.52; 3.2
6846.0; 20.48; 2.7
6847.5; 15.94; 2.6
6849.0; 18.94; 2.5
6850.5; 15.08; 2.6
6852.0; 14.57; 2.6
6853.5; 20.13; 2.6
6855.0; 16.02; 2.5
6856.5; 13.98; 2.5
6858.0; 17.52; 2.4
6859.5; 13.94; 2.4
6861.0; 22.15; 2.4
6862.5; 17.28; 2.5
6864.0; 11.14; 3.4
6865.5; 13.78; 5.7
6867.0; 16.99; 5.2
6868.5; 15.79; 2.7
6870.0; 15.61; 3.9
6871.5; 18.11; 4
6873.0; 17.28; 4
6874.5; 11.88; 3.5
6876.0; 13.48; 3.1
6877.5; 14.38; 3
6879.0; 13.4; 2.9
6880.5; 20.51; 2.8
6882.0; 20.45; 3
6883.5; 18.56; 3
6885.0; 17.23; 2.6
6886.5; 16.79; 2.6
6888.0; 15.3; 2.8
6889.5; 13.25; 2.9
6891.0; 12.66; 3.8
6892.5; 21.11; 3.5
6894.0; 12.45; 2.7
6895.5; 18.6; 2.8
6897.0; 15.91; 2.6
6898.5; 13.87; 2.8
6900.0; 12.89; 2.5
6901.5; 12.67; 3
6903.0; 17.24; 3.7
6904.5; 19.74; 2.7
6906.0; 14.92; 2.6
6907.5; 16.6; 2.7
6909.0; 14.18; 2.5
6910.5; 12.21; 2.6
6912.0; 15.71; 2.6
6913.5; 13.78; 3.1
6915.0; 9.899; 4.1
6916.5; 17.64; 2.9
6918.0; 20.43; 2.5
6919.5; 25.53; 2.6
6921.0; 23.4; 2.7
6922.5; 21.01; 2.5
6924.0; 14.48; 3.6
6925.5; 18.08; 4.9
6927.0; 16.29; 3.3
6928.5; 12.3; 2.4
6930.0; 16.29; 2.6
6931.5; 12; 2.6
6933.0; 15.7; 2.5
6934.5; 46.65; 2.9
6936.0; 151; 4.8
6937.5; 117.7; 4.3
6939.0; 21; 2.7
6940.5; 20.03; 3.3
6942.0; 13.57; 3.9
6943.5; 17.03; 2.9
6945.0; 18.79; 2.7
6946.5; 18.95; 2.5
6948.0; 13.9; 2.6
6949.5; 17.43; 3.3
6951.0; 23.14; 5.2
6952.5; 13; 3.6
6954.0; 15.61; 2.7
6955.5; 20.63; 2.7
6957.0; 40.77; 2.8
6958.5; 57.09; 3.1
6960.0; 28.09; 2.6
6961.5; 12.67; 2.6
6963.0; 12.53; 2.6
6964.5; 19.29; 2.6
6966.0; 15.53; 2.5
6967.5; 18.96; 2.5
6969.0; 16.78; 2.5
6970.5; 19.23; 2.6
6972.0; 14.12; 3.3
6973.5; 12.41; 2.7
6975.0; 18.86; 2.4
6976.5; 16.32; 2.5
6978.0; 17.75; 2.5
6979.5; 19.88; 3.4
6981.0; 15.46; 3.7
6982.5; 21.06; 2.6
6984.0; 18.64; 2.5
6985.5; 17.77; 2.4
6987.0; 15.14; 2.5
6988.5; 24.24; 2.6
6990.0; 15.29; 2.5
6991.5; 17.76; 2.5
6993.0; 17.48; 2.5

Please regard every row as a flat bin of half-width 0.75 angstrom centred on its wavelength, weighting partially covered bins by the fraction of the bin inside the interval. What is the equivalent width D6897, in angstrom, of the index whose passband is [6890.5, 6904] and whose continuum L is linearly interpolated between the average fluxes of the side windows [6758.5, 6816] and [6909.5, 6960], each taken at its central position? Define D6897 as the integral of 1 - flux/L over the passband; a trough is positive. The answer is 4.9 angstrom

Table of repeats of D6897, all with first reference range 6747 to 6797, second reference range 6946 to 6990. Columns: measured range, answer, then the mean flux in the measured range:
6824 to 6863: 3.0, 16.2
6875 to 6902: 3.8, 15.7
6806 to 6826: 3.2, 14.4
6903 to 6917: 2.8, 15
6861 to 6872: 1.3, 15.9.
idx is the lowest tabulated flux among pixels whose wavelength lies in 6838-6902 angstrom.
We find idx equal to 11.14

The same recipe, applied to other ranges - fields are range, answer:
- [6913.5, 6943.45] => 9.899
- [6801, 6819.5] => 12.52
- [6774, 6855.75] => 9.663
